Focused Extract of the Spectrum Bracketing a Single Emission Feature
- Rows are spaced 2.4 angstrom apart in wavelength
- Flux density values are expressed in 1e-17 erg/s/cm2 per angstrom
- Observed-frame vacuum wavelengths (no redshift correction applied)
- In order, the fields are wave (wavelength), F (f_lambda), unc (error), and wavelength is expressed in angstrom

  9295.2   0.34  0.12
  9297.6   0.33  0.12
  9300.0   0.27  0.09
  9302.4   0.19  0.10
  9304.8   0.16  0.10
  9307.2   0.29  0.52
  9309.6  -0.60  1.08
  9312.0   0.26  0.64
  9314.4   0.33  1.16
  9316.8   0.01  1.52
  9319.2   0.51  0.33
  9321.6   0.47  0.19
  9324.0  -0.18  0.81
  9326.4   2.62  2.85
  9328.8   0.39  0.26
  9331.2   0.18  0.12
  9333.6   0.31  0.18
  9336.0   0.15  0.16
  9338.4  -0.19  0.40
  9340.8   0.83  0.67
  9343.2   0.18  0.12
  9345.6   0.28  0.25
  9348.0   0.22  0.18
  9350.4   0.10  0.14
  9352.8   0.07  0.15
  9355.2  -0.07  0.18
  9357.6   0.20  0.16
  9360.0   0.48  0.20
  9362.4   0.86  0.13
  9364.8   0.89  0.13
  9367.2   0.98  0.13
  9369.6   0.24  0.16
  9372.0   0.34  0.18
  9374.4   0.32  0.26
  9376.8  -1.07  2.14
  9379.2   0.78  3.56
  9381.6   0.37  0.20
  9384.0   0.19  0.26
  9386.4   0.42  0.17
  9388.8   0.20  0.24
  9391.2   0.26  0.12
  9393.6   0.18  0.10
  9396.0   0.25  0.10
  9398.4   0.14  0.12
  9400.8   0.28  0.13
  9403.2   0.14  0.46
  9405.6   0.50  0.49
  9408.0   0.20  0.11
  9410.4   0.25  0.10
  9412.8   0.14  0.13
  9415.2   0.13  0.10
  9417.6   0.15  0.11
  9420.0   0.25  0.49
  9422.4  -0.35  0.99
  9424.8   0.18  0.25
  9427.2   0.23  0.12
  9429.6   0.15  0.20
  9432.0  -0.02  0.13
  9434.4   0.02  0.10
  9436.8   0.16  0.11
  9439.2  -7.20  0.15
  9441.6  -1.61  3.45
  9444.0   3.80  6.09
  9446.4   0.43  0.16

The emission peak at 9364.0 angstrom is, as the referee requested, H-beta 4861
